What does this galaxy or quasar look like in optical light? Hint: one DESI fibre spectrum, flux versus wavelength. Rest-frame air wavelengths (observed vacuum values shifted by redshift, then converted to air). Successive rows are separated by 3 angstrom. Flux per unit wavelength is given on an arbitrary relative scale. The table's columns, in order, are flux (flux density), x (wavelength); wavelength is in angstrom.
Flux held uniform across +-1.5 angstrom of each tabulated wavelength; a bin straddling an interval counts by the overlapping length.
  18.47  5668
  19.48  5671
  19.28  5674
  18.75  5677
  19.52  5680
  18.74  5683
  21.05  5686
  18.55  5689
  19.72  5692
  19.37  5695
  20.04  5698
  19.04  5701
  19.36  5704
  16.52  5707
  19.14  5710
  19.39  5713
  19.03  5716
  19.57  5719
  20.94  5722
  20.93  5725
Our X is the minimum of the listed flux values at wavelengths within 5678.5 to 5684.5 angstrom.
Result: 18.74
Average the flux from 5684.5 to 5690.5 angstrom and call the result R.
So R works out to 19.8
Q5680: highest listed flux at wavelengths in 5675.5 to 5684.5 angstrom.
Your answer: 19.52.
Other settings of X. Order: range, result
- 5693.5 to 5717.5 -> 16.52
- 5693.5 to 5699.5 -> 19.37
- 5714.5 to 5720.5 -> 19.03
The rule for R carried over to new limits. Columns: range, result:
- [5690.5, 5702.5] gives 19.5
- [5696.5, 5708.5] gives 18.7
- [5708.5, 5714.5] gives 19.3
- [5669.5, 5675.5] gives 19.4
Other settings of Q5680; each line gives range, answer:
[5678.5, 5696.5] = 21.05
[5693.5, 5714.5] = 20.04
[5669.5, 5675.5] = 19.48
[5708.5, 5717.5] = 19.39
